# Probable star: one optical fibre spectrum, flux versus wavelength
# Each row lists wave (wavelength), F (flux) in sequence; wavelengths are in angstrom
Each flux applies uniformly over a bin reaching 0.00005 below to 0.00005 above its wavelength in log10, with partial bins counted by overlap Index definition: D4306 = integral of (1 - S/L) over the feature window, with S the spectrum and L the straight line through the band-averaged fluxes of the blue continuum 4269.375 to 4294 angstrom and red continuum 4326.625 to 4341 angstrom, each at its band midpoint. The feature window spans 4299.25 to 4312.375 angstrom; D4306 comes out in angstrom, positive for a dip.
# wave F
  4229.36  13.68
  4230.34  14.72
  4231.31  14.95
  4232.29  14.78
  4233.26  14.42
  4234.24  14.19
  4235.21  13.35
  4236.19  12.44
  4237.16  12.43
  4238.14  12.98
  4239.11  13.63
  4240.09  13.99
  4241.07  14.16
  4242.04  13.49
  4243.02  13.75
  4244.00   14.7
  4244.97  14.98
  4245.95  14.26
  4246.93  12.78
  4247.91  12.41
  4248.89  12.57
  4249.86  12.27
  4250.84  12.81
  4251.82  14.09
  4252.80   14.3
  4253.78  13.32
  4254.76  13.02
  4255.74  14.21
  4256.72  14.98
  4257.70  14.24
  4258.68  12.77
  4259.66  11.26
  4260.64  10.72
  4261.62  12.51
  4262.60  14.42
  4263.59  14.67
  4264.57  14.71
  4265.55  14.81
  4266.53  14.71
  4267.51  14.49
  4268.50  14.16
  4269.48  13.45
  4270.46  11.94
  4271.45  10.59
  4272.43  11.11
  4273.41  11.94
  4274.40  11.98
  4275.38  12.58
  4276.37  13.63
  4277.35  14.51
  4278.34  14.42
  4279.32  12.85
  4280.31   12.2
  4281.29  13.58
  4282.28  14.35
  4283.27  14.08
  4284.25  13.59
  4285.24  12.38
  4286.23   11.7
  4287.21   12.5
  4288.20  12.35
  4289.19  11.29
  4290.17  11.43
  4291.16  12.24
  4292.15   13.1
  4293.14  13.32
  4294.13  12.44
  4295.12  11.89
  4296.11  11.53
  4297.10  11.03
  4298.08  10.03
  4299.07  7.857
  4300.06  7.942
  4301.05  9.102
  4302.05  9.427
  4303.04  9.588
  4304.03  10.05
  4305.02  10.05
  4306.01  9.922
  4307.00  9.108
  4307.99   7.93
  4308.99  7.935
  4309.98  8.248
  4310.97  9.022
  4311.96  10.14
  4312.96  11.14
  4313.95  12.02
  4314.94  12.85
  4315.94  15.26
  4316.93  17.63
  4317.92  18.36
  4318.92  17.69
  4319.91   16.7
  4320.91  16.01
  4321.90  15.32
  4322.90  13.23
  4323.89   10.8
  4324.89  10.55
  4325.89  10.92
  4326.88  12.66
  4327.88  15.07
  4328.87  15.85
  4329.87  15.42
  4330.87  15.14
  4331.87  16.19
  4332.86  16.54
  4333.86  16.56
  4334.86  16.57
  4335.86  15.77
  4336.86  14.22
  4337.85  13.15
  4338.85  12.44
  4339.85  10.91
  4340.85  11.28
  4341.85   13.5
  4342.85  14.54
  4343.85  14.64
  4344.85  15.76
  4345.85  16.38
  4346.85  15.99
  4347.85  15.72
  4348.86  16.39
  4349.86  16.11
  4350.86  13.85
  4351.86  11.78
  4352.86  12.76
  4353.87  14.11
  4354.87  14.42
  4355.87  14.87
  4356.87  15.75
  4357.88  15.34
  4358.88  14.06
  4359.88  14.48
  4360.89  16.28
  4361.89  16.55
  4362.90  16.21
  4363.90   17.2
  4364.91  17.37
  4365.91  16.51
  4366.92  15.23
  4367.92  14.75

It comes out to 4.3 angstrom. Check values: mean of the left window 12.7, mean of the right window 14.6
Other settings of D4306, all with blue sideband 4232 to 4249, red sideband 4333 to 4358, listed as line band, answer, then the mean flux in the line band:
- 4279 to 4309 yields 6.1 angstrom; 11.2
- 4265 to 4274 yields 0.6 angstrom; 13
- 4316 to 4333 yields -0.7 angstrom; 14.9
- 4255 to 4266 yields 0.2 angstrom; 13.6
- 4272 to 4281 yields 0.7 angstrom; 12.8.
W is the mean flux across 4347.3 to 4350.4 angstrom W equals 16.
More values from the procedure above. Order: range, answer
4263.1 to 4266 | 14.7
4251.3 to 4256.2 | 13.8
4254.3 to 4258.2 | 14.1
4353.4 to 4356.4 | 14.5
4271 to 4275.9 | 11.7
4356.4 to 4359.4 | 15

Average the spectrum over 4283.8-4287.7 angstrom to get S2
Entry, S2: 12.5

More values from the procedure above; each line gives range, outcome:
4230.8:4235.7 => 14.3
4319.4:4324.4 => 14.4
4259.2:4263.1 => 12.2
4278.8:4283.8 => 13.4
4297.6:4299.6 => 8.92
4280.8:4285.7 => 13.6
